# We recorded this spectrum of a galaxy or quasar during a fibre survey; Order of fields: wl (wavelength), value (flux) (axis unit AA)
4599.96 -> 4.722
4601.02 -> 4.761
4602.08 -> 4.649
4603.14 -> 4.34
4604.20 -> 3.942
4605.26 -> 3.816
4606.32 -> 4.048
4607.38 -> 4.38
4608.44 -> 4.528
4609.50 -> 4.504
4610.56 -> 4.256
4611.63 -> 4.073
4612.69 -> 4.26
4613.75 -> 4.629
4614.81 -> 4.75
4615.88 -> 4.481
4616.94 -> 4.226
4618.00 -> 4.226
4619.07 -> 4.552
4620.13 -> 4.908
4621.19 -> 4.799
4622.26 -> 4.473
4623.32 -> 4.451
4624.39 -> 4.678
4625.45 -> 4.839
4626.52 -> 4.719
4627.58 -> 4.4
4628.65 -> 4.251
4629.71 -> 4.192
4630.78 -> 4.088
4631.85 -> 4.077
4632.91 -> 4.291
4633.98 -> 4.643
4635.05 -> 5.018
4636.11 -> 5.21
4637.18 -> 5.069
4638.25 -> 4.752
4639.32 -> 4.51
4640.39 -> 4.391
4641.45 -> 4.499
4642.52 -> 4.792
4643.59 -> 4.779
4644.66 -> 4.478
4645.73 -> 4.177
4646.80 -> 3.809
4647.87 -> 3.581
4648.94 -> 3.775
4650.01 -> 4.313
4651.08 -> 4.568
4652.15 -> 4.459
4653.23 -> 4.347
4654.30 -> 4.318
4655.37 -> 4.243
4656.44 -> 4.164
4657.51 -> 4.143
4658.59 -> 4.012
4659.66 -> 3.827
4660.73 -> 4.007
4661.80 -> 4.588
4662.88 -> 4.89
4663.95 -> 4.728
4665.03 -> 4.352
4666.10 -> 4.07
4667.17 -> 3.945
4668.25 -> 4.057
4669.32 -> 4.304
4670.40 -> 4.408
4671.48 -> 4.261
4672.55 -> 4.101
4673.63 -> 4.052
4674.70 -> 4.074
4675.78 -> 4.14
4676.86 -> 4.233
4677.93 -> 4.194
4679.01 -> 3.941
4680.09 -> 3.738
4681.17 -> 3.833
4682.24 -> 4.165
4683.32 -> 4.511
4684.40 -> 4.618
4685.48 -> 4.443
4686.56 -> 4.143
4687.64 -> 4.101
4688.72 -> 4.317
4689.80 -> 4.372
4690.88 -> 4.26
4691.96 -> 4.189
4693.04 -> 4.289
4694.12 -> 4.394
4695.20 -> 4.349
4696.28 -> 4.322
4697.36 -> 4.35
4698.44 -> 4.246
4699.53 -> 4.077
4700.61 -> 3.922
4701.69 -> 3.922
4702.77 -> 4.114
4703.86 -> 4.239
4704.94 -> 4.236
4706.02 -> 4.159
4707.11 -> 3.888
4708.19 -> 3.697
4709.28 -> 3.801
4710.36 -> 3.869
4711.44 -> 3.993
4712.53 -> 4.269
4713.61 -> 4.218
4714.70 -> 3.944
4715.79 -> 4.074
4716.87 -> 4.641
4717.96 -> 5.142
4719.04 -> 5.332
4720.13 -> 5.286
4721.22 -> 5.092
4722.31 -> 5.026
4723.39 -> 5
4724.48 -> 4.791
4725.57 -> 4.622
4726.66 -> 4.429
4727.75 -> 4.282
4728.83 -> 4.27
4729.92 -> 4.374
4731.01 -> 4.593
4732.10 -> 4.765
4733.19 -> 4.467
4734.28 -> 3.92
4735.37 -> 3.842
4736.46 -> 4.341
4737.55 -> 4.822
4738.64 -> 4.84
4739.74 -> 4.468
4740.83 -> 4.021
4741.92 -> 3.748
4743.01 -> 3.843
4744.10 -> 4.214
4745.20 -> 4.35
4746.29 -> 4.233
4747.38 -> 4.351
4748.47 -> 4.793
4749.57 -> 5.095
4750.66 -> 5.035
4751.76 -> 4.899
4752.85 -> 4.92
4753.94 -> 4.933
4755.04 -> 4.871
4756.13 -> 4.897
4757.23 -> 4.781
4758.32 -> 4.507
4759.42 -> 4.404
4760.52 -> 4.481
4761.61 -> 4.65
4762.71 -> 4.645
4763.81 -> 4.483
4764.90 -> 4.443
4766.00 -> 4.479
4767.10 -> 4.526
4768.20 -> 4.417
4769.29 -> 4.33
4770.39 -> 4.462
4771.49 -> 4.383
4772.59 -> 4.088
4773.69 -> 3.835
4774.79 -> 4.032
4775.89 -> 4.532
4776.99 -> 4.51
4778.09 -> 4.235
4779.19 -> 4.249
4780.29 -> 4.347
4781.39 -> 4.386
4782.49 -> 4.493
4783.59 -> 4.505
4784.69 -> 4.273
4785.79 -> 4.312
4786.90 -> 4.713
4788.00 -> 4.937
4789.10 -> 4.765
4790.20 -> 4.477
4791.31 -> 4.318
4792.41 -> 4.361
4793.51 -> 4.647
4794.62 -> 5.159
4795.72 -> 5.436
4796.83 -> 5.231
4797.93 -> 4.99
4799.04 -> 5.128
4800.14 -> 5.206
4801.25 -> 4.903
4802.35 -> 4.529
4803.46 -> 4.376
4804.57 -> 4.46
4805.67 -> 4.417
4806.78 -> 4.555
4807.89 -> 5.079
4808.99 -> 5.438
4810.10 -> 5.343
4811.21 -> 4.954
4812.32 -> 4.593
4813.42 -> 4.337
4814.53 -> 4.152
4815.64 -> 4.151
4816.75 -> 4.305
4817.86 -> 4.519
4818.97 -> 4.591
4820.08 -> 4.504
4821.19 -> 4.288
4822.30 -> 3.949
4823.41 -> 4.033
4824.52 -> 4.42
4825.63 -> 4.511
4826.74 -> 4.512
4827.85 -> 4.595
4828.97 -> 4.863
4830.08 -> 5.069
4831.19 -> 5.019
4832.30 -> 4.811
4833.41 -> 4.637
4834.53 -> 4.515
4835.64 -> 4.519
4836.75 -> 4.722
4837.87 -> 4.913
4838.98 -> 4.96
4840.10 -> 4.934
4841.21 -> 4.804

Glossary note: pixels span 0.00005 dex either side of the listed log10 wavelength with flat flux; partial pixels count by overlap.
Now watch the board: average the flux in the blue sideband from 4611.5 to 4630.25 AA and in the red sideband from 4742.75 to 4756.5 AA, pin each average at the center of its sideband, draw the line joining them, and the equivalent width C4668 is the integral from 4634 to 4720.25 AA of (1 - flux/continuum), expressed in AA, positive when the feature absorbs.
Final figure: 5.4 AA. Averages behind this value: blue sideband 4.5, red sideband 4.66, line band 4.29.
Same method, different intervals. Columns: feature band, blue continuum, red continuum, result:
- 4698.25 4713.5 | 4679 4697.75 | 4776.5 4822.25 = 1.0 AA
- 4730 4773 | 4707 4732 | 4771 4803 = 0.3 AA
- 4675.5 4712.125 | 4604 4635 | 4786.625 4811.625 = 3.5 AA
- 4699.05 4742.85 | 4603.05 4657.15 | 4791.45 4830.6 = 1.8 AA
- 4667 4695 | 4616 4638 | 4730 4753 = 1.9 AA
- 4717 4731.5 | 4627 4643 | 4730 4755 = -0.9 AA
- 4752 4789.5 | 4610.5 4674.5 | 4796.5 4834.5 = 0.7 AA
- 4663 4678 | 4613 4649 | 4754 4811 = 1.0 AA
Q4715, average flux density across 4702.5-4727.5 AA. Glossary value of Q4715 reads 4.43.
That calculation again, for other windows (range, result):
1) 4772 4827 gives 4.56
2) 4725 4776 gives 4.46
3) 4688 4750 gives 4.36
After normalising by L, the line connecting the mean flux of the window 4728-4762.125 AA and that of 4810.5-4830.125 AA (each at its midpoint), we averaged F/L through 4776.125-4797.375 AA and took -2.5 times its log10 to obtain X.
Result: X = -0.03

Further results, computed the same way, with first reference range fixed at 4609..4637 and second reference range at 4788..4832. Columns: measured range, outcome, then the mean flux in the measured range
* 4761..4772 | 0.036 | 4.48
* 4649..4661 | 0.082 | 4.21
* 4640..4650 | 0.067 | 4.26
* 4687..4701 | 0.080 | 4.25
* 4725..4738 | 0.051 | 4.39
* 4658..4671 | 0.069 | 4.26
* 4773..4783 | 0.087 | 4.29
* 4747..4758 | -0.054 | 4.86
